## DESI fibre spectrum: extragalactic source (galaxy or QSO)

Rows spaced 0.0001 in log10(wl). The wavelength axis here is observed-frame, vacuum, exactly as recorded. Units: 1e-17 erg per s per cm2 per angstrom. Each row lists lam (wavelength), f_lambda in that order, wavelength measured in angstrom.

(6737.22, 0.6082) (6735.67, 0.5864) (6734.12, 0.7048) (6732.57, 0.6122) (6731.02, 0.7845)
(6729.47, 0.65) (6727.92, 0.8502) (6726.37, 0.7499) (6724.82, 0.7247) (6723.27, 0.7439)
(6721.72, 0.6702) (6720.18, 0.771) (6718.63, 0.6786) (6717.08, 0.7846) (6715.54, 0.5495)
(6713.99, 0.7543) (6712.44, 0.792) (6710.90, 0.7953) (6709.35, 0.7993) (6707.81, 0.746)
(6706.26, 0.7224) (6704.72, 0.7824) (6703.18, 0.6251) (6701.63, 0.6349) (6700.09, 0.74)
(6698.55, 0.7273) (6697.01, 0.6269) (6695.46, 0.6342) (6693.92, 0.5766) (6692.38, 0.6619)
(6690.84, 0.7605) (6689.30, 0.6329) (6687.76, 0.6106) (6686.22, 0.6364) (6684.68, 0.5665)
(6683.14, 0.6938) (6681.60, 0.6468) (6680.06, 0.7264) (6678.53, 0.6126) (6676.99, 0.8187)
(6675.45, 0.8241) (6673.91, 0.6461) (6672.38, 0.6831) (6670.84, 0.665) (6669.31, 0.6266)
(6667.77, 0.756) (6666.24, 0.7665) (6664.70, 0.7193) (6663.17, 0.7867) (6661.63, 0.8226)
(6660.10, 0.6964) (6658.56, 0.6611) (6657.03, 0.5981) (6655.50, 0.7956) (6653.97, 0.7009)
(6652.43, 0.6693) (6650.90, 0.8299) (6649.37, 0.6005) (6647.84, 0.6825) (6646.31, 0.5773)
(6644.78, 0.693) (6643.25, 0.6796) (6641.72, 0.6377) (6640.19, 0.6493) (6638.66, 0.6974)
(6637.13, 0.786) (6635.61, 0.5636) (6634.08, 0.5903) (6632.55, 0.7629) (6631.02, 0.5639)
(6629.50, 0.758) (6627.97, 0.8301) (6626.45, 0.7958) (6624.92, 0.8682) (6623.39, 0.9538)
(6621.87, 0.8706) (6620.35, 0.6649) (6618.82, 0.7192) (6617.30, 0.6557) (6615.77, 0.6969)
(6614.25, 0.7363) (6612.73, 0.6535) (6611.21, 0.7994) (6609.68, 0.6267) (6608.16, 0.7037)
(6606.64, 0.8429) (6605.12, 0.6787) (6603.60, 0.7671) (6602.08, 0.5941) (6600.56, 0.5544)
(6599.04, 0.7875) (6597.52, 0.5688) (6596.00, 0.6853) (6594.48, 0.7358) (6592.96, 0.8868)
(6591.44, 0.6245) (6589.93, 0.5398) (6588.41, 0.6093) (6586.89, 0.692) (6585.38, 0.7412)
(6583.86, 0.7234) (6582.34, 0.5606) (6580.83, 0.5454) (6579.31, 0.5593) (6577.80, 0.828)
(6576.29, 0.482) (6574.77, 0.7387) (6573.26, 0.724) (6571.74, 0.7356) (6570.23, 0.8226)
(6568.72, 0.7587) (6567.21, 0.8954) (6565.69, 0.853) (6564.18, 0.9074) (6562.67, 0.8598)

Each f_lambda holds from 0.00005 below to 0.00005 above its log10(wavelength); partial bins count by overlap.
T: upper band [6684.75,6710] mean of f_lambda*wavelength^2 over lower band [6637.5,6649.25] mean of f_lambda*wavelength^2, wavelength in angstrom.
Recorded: 1.04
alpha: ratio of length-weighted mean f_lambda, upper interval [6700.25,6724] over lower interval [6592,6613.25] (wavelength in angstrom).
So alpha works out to 1.03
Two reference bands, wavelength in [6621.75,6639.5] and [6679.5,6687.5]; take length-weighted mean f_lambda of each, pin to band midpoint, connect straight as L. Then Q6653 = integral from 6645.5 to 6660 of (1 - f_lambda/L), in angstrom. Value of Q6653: 0.5 angstrom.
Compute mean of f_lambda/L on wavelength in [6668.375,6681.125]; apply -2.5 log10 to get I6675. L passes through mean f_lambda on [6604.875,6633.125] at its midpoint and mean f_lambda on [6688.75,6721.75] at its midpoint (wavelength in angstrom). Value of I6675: 0.030 mag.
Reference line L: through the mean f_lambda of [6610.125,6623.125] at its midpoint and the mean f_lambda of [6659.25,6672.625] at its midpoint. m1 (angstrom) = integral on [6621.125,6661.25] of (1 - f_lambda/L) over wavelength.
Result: 0.9 angstrom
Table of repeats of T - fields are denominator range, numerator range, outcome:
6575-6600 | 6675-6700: 1.05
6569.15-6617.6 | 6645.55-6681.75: 1.05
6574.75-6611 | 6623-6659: 1.07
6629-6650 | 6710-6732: 1.14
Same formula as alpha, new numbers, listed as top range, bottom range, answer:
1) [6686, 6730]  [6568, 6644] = 1.01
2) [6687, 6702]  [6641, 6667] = 0.94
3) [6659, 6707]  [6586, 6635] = 0.97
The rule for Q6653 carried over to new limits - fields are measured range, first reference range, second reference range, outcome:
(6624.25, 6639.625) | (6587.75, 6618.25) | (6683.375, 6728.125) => -0.64 angstrom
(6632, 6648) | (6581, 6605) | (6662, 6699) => 0.32 angstrom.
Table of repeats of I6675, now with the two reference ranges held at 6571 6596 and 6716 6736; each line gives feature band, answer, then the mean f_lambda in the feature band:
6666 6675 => 0.01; 0.691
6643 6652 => 0.02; 0.677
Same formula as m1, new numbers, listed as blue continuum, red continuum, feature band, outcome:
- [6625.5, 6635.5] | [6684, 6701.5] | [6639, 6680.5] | -1.1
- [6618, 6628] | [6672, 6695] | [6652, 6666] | 0.2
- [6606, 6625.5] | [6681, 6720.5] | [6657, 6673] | 0.1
